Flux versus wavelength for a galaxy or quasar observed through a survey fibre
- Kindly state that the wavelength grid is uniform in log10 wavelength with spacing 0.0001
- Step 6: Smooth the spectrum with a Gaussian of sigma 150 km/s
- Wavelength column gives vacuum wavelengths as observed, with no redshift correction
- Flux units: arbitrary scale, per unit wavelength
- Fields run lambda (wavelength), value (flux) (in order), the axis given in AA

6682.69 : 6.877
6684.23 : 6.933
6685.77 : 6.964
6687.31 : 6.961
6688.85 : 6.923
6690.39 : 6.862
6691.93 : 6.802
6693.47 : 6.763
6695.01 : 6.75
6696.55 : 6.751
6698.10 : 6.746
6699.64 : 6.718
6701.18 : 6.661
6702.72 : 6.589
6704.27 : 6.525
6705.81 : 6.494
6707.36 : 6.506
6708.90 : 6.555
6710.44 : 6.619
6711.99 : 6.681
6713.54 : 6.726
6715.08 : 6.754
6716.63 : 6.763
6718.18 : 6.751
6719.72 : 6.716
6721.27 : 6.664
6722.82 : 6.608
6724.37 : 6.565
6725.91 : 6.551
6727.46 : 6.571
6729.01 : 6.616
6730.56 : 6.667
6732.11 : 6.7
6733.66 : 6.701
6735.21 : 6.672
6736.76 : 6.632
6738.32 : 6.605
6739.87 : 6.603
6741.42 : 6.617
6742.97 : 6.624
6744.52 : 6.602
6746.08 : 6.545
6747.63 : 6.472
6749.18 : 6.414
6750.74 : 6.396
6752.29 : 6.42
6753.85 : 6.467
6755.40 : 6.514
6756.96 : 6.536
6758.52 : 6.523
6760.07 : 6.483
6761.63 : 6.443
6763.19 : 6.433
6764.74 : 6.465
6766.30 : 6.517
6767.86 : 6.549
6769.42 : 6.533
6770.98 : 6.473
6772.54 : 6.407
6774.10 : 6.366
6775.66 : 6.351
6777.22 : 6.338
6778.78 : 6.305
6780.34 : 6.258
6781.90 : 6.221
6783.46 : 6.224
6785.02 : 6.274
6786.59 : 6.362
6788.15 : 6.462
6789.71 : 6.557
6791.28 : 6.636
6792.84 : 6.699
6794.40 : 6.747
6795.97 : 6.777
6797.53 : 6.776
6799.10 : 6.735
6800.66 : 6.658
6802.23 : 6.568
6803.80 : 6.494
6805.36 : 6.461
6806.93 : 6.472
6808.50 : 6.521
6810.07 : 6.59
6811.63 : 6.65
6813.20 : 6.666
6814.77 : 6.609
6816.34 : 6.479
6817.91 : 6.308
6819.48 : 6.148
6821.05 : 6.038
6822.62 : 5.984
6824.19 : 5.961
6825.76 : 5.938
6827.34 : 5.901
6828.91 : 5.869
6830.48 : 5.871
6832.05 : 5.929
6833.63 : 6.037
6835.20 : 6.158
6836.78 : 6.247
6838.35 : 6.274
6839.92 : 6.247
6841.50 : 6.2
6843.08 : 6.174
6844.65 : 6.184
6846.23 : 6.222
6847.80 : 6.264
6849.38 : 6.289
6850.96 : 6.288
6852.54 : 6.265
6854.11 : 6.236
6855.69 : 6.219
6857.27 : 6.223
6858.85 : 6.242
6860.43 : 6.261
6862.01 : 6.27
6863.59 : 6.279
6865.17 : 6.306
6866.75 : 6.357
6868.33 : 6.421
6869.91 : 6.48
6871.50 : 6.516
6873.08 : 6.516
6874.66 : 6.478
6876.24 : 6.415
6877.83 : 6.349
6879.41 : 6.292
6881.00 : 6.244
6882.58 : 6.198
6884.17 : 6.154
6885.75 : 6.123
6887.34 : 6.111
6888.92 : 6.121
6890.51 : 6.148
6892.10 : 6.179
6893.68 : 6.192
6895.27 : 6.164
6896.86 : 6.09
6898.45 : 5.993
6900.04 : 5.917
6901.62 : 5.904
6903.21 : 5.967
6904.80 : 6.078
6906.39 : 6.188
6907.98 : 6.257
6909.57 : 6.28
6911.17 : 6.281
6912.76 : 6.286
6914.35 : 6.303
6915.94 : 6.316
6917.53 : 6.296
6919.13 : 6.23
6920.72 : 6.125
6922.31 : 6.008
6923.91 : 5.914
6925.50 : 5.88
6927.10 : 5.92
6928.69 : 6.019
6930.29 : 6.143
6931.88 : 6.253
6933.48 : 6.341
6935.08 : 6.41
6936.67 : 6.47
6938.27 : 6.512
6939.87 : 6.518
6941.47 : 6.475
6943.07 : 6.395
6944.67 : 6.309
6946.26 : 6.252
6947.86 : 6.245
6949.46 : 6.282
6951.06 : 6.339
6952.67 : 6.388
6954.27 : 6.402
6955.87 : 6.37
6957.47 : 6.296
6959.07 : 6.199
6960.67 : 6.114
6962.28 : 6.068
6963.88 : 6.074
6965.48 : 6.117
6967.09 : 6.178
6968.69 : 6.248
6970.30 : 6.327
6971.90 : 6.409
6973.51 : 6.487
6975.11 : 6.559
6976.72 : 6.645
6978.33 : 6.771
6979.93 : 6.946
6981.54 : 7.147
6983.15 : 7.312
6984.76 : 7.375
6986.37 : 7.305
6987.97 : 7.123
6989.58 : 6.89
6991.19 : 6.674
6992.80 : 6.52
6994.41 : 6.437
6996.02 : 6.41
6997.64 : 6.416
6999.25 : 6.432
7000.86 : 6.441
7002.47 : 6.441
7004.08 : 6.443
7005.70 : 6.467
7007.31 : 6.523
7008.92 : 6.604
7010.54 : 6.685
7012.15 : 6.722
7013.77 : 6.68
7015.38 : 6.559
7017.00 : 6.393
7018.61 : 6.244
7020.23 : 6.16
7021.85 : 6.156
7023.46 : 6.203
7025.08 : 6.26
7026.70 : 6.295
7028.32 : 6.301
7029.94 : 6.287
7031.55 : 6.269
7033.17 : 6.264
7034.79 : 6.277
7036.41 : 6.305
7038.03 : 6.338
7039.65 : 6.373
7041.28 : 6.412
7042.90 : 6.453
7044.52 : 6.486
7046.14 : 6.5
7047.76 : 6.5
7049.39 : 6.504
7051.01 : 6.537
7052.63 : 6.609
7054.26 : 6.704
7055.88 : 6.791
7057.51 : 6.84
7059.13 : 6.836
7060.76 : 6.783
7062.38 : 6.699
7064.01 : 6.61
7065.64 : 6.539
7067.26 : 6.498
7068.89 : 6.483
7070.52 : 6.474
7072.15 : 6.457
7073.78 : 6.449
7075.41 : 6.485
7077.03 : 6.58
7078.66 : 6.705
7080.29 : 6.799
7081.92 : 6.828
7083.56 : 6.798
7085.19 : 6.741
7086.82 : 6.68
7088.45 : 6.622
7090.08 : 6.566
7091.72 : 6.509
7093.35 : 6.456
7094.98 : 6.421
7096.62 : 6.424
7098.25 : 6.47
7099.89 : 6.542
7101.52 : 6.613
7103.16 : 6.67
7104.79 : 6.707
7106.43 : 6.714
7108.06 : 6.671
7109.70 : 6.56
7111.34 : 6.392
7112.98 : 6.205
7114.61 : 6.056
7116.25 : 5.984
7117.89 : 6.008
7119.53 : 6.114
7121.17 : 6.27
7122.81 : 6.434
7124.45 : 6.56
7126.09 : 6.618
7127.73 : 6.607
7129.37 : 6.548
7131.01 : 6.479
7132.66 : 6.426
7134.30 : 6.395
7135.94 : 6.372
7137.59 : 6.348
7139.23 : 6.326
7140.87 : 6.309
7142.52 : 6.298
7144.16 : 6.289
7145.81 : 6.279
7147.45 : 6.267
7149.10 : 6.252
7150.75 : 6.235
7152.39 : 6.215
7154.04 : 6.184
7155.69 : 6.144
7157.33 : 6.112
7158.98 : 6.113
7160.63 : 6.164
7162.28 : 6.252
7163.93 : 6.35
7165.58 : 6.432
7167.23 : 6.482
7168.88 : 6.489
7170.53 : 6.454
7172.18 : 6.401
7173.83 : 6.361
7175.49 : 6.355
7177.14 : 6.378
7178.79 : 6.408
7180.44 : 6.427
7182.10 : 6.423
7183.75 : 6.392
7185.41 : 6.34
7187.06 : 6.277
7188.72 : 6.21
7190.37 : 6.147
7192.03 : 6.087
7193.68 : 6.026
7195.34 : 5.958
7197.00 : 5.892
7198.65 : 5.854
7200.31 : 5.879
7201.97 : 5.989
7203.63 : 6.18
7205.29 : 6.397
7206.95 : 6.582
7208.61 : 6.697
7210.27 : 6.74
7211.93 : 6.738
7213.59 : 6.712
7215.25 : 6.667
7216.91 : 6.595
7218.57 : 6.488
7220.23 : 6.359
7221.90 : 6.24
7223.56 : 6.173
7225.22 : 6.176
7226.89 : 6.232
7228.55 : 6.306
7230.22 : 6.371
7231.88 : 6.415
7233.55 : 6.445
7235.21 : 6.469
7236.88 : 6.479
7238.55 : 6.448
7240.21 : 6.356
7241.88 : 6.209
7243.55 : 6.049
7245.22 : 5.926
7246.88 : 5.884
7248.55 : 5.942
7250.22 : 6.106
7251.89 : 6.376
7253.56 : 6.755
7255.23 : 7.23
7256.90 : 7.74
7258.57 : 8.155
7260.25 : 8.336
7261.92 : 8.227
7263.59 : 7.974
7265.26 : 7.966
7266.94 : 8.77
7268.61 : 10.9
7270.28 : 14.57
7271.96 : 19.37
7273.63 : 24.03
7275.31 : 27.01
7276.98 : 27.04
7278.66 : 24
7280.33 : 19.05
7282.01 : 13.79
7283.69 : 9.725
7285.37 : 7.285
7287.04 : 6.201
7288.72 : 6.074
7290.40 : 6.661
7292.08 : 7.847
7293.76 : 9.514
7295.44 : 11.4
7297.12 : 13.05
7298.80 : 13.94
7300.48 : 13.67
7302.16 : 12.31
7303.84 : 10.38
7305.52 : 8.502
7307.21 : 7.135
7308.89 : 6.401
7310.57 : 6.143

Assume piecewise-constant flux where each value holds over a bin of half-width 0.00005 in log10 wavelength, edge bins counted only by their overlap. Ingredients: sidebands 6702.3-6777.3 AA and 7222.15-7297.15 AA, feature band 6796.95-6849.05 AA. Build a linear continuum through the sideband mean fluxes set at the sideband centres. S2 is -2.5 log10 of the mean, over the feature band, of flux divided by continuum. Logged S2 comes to 0.13 mag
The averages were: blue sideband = 6.56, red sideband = 9.75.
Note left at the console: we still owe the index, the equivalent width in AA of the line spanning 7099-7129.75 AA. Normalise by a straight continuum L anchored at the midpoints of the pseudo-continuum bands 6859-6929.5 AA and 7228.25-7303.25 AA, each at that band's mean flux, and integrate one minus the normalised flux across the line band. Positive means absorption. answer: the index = 7.8 AA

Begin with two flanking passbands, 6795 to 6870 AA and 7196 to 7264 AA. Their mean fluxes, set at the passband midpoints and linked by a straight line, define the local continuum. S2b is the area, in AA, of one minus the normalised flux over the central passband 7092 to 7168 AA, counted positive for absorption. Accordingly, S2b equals 1.4 AA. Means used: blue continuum 6.3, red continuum 6.55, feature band 6.37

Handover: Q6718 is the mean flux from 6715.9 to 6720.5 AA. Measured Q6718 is 6.74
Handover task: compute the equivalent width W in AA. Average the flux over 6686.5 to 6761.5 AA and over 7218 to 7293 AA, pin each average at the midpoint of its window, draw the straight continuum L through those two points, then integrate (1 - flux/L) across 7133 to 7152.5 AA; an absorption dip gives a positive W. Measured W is 5.7 AA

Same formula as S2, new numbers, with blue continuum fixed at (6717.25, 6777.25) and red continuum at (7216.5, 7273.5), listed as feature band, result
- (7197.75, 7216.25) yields 0.186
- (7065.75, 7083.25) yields 0.112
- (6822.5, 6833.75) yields 0.138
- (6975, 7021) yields 0.071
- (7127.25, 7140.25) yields 0.157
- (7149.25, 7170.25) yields 0.193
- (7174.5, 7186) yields 0.180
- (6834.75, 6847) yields 0.091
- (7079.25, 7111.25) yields 0.113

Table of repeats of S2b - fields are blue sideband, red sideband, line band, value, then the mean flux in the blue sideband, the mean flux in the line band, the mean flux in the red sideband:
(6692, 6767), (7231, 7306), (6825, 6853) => 4.7 AA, 6.6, 6.13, 10.4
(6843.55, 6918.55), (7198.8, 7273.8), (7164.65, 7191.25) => 3.2 AA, 6.24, 6.37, 7.46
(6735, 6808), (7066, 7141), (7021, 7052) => 0.7 AA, 6.5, 6.36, 6.49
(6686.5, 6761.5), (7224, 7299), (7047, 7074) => 6.5 AA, 6.63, 6.61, 9.93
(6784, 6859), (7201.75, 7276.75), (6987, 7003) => 1.2 AA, 6.33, 6.59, 8.26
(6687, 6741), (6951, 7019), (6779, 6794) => 0.5 AA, 6.68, 6.42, 6.54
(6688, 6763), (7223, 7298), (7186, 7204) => 6.5 AA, 6.62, 6.05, 9.82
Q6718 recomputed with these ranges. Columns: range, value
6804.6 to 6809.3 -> 6.47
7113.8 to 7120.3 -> 6.04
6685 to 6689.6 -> 6.95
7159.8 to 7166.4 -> 6.3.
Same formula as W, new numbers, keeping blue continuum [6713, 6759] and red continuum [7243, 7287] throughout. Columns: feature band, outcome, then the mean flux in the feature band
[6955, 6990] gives 9.0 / 6.59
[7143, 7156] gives 5.3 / 6.24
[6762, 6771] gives 0.5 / 6.49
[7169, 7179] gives 4.1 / 6.4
